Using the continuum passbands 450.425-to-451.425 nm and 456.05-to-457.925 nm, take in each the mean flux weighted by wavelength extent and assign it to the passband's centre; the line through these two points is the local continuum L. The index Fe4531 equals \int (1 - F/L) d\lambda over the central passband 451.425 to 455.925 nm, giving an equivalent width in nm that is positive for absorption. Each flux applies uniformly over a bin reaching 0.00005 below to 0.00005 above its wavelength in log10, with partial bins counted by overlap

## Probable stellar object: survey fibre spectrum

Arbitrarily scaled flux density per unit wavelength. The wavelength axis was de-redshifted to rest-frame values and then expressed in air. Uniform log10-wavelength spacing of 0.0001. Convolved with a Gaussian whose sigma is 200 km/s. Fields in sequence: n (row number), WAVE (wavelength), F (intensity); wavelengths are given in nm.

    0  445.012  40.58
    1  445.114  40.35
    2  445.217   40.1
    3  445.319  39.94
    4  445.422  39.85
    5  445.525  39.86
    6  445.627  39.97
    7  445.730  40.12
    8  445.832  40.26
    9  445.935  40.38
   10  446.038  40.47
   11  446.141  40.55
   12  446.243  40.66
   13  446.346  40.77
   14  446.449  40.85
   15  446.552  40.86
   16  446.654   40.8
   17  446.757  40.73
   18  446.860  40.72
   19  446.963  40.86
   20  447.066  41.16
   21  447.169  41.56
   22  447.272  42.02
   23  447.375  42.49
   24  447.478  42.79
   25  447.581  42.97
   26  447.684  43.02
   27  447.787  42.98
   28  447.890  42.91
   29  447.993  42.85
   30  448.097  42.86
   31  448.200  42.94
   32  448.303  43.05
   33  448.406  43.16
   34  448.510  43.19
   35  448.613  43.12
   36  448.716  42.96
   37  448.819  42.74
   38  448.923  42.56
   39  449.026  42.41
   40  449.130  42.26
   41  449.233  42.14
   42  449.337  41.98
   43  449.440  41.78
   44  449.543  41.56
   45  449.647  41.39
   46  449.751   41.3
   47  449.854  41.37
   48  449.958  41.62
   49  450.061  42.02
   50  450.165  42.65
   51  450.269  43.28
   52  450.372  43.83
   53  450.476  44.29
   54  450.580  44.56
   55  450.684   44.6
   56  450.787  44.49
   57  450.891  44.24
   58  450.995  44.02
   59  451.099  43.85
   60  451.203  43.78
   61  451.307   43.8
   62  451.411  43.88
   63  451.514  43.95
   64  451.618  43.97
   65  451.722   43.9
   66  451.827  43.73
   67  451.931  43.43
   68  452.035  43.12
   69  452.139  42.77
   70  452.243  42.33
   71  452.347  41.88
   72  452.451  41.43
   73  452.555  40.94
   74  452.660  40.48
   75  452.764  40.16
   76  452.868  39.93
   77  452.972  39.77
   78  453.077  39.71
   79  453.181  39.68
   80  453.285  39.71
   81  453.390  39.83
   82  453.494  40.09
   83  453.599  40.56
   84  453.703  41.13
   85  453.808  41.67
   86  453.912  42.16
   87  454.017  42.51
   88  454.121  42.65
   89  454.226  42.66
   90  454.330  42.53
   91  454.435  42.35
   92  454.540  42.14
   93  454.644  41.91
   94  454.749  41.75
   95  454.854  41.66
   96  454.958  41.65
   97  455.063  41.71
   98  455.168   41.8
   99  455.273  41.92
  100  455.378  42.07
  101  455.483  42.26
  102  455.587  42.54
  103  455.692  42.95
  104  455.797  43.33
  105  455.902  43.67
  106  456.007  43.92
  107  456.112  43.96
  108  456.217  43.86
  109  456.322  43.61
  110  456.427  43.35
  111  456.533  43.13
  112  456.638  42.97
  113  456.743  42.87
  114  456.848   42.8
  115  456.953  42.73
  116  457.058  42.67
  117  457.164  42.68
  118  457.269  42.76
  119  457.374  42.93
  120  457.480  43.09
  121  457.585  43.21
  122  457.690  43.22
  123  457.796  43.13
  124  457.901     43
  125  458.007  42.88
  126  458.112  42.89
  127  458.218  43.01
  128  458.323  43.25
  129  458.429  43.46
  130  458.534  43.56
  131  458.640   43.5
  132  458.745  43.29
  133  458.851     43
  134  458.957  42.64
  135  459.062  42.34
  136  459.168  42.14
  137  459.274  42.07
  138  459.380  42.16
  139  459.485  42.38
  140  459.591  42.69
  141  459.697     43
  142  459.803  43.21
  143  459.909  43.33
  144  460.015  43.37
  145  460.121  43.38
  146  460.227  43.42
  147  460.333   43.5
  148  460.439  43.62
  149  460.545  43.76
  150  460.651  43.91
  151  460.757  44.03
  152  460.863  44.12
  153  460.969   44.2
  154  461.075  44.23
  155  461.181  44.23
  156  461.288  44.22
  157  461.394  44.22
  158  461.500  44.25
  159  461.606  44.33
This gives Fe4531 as 0.19 nm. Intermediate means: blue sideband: 44.1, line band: 41.9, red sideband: 43.1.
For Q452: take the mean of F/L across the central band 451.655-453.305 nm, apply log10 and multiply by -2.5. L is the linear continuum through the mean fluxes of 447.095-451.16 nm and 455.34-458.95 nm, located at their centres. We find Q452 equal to 0.04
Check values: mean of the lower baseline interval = 42.8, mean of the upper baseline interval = 43.1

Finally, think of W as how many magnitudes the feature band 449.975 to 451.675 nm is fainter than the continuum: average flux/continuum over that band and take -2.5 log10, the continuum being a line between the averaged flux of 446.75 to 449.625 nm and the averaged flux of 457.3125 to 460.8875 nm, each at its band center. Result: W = -0.03 mag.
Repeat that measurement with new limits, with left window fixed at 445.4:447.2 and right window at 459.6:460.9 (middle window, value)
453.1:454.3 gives 0.025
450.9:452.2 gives -0.051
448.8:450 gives -0.017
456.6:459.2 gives 0.001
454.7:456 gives 0.003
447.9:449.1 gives -0.047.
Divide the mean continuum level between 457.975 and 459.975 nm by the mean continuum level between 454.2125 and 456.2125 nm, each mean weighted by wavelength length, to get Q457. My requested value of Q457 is 1.01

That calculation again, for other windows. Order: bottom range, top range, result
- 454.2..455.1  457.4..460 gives 1.02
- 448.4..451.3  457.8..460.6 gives 1.00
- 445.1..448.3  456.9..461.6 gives 1.05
